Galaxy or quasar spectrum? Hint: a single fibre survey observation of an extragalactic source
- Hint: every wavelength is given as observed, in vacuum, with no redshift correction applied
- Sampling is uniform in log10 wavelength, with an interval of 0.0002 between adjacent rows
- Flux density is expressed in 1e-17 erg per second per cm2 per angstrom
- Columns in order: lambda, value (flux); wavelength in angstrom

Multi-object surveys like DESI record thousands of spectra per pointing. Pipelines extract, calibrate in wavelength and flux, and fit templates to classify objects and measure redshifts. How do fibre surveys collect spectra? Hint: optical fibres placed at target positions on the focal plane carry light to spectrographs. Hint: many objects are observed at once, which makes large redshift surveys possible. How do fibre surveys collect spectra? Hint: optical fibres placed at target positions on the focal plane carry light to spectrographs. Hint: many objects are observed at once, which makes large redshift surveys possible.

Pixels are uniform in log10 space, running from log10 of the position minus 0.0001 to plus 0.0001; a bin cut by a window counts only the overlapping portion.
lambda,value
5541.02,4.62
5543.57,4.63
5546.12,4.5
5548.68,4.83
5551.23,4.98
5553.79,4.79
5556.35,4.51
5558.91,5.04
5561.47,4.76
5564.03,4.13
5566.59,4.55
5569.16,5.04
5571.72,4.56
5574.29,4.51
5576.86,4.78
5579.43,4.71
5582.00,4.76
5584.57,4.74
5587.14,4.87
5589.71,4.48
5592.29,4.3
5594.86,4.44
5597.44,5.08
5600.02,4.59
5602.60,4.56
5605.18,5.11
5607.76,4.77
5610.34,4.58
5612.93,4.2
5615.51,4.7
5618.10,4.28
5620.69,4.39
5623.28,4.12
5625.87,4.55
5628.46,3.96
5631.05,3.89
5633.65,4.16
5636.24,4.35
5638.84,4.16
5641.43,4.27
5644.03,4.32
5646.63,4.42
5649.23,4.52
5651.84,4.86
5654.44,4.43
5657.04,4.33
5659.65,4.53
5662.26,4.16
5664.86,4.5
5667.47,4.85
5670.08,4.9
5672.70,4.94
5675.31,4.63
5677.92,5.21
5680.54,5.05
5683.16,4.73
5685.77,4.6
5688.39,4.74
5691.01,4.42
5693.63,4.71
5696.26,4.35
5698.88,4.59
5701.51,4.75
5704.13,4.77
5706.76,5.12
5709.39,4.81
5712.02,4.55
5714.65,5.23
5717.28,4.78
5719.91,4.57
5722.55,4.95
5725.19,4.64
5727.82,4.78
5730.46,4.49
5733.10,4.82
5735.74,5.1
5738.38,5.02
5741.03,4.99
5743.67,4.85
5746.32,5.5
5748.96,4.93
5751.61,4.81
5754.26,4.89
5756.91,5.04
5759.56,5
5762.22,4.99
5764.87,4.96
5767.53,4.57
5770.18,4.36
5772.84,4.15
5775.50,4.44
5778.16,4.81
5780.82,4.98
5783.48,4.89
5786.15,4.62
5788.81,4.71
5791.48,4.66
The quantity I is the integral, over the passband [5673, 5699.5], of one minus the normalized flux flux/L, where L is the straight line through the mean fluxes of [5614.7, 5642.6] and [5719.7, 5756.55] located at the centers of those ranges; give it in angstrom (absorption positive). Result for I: -0.7 angstrom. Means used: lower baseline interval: 4.25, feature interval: 4.72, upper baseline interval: 4.89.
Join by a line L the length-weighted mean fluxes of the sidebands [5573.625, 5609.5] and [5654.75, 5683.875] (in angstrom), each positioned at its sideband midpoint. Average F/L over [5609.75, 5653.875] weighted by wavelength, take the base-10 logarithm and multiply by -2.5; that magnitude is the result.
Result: 0.09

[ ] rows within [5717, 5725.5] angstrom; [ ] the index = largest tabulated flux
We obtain 4.95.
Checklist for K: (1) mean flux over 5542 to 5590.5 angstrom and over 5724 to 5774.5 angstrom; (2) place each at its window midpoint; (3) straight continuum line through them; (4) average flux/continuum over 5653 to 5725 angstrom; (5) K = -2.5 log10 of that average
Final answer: 0.02 mag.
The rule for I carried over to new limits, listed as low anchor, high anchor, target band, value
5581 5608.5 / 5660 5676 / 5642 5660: 0.73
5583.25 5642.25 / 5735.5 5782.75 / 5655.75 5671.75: 0.15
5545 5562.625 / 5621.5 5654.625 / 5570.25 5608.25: -0.90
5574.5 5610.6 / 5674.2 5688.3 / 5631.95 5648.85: 1.73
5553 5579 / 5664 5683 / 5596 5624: 0.93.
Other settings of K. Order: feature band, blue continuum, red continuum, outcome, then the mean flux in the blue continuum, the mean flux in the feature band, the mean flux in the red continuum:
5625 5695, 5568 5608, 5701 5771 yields 0.06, 4.7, 4.53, 4.87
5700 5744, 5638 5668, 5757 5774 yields -0.05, 4.44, 4.84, 4.7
